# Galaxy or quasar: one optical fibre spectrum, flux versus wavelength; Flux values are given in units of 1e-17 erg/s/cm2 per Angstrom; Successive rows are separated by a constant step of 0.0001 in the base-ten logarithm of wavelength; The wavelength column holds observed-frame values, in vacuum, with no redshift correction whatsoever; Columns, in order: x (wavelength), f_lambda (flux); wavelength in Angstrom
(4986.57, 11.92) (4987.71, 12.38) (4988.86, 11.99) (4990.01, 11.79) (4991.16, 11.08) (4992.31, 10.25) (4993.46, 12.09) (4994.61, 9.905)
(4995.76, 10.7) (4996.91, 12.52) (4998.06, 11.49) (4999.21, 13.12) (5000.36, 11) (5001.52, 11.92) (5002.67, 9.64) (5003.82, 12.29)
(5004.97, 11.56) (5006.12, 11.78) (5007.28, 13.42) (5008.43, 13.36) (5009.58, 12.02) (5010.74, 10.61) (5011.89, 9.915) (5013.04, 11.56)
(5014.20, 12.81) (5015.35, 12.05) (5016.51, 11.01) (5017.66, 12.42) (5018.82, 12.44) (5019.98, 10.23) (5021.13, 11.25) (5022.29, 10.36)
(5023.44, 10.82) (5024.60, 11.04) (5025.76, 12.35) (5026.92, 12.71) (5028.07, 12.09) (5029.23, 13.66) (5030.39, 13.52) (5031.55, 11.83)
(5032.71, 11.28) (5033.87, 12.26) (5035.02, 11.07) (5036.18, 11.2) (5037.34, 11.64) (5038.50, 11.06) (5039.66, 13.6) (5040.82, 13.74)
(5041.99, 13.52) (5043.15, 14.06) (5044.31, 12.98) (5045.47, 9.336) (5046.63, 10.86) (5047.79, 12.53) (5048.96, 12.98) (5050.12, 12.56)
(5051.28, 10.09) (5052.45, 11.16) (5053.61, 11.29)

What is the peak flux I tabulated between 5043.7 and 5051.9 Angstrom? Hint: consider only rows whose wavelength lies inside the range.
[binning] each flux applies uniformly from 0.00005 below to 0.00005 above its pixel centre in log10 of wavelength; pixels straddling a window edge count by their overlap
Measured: 12.98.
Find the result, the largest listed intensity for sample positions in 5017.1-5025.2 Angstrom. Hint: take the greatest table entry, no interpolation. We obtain 12.44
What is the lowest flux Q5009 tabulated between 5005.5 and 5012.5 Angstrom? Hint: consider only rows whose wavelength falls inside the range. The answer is 9.915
